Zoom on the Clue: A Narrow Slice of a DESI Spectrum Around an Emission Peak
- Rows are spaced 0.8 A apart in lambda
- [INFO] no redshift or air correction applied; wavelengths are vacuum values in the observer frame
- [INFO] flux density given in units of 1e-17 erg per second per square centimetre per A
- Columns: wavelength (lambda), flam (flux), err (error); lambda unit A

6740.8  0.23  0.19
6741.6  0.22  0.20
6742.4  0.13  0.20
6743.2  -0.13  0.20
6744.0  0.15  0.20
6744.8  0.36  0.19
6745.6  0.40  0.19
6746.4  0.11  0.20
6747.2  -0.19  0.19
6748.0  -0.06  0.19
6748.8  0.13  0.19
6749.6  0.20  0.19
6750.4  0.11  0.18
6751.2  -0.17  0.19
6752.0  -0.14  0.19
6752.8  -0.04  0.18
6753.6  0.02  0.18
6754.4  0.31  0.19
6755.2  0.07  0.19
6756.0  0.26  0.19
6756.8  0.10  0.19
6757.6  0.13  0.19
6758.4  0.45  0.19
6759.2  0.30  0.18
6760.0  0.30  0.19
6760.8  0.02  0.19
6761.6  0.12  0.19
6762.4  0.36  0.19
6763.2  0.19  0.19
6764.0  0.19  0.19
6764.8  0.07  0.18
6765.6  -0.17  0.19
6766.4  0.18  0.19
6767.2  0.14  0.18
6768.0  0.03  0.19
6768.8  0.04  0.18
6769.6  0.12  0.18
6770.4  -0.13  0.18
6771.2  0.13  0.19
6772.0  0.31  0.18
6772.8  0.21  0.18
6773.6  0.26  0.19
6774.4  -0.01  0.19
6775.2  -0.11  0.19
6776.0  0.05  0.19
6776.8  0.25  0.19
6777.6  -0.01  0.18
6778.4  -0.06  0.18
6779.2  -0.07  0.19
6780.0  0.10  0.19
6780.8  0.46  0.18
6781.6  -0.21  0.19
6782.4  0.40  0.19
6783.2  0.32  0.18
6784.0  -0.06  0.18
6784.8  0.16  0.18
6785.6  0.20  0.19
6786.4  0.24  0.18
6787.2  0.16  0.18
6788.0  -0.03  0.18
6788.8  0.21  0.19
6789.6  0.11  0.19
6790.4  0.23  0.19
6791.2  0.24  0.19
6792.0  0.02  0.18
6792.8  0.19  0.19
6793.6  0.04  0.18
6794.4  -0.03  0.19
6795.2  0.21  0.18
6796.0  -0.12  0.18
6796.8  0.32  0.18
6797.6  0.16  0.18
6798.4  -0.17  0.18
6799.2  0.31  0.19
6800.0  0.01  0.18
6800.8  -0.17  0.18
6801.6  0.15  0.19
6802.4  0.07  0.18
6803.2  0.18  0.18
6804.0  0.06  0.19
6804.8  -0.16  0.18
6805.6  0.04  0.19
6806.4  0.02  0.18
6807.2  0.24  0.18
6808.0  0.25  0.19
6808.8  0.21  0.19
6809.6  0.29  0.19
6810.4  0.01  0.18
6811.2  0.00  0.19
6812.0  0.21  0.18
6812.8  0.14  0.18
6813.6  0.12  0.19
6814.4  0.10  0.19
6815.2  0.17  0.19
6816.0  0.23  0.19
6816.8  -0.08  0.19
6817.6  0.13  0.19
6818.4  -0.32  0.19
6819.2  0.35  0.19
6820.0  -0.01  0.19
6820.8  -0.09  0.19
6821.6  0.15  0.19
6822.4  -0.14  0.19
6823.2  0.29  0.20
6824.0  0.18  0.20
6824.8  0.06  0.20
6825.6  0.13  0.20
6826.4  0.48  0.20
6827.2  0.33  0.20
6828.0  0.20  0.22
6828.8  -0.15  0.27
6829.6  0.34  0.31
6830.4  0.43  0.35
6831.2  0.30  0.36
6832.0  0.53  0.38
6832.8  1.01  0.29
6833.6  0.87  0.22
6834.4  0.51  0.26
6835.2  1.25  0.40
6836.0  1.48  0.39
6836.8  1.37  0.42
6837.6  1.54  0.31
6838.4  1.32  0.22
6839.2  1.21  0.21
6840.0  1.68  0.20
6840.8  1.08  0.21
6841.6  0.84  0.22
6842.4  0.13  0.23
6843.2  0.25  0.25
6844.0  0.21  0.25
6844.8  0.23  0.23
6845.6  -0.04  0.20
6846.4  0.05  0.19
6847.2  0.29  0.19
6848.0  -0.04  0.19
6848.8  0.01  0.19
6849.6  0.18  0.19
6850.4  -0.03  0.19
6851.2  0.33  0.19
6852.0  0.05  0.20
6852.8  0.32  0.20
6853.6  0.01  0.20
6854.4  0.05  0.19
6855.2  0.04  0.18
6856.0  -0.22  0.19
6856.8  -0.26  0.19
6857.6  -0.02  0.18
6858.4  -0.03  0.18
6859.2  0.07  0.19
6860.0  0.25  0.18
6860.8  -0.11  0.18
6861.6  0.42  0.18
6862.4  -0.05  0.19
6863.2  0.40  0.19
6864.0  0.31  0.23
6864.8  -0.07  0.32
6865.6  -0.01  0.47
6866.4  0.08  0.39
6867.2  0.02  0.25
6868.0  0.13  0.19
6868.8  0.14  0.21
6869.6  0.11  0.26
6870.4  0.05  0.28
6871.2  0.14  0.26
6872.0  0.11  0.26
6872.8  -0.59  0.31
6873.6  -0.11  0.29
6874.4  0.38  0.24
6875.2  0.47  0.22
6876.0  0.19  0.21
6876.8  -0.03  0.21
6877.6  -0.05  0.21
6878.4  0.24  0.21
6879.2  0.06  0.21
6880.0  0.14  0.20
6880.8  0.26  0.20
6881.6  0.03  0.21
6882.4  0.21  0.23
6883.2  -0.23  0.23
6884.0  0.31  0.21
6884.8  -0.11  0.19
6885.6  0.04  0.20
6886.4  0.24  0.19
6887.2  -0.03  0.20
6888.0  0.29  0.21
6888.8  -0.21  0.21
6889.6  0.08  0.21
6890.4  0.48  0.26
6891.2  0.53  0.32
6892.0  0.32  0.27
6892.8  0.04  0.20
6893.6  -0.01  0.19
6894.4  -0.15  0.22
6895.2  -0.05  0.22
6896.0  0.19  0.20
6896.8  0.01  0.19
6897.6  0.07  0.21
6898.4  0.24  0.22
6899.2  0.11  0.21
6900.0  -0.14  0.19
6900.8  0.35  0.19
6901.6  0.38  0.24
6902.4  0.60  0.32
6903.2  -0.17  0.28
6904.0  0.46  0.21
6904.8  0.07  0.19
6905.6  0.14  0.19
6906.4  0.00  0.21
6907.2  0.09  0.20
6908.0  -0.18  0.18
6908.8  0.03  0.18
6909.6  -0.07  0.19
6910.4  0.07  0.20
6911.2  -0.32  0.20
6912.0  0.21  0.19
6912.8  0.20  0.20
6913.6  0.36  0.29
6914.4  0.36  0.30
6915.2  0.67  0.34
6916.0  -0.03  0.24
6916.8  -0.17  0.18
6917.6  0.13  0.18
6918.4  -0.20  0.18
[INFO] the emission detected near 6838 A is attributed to [O II]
